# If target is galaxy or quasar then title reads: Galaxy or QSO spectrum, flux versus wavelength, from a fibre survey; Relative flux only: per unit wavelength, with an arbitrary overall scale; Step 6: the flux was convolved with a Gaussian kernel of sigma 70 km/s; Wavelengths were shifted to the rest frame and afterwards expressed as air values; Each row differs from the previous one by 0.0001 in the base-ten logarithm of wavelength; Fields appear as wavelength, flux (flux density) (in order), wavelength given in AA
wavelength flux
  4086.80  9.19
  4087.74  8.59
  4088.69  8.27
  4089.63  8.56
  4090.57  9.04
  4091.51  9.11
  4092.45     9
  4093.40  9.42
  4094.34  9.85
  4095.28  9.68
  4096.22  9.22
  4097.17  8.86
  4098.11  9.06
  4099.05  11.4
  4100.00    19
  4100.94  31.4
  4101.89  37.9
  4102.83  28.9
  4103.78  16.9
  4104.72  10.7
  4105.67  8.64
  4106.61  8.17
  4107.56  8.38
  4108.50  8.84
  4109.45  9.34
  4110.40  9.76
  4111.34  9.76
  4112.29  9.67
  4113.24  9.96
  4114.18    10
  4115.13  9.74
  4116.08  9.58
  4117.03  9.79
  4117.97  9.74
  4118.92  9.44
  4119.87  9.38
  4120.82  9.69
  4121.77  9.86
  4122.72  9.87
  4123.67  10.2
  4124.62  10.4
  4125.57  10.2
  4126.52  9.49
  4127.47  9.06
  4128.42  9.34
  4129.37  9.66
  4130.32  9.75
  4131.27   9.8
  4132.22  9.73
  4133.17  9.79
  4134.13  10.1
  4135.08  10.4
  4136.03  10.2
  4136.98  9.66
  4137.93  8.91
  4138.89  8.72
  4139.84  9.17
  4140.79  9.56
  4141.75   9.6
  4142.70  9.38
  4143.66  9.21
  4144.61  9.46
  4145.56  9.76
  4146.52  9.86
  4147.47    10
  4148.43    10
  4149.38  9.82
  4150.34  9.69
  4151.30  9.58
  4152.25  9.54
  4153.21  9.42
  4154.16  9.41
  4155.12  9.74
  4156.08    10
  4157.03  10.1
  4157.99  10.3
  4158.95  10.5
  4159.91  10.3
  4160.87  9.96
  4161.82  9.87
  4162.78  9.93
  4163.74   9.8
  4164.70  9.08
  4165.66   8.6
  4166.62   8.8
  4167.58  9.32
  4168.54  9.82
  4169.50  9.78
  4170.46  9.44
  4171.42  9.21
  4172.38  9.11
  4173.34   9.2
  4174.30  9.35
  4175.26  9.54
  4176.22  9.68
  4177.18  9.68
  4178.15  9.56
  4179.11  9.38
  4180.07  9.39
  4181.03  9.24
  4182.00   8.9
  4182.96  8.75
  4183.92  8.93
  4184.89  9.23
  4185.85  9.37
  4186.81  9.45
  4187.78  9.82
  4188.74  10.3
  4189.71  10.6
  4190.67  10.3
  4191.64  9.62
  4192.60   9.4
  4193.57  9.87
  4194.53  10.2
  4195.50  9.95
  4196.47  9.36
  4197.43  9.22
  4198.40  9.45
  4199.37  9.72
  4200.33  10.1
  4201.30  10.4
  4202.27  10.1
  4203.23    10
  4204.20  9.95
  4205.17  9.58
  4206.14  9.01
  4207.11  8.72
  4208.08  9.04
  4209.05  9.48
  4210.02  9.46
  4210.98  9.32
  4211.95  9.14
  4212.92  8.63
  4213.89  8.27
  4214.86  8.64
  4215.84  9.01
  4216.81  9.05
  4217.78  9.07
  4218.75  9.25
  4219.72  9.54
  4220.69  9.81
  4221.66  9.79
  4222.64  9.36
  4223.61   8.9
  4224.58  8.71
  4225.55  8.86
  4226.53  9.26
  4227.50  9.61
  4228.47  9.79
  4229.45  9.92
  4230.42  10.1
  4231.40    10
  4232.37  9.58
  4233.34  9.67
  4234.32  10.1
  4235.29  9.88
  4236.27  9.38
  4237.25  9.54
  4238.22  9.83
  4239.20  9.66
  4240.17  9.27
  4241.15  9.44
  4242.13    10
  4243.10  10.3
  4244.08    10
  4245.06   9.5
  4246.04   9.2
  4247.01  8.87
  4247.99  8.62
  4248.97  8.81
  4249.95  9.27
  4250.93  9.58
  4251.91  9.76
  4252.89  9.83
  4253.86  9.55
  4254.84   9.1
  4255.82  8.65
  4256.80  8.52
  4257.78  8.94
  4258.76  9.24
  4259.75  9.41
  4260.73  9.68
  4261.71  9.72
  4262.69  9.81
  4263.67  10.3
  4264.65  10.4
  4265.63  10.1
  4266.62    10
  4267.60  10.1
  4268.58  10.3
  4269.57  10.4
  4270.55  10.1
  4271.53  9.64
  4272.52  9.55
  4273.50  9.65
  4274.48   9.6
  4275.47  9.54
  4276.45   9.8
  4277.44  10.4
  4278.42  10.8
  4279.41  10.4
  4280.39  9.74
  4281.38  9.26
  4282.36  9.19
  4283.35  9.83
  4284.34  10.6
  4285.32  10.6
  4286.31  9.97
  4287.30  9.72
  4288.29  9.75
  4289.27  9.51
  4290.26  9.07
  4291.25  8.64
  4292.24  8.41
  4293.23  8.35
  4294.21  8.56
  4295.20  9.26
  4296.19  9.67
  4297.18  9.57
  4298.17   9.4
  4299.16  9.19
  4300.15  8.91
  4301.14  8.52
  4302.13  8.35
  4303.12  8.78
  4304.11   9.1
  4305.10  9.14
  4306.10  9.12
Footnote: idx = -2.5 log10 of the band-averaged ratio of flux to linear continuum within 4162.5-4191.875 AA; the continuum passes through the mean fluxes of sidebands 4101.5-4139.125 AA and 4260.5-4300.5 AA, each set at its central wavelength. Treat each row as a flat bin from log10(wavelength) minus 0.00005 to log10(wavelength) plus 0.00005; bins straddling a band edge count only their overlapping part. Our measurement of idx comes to 0.11 mag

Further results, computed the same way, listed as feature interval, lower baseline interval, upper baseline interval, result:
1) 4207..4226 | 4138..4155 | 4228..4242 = 0.07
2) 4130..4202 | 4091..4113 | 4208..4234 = 0.15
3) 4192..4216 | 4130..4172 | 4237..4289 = 0.03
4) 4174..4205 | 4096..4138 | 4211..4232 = 0.04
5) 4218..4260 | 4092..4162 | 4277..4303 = 0.05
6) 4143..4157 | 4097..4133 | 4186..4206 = 0.14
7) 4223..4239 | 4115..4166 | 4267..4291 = 0.03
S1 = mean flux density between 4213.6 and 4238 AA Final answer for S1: 9.42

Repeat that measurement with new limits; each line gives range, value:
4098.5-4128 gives 12.4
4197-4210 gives 9.59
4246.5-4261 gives 9.18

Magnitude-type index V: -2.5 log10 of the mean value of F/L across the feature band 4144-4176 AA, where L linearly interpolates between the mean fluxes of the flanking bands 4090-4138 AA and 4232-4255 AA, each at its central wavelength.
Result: 0.11 mag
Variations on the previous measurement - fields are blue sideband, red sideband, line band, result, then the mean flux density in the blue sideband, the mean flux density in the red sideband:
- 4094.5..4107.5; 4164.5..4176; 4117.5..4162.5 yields 0.22 mag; 15.7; 9.29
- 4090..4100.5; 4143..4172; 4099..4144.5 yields -0.13 mag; 10.4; 9.67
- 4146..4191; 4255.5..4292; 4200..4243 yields 0.02 mag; 9.61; 9.75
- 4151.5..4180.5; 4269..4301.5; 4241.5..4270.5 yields 0.00 mag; 9.6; 9.57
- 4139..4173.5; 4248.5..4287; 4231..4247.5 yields 0.01 mag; 9.61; 9.75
